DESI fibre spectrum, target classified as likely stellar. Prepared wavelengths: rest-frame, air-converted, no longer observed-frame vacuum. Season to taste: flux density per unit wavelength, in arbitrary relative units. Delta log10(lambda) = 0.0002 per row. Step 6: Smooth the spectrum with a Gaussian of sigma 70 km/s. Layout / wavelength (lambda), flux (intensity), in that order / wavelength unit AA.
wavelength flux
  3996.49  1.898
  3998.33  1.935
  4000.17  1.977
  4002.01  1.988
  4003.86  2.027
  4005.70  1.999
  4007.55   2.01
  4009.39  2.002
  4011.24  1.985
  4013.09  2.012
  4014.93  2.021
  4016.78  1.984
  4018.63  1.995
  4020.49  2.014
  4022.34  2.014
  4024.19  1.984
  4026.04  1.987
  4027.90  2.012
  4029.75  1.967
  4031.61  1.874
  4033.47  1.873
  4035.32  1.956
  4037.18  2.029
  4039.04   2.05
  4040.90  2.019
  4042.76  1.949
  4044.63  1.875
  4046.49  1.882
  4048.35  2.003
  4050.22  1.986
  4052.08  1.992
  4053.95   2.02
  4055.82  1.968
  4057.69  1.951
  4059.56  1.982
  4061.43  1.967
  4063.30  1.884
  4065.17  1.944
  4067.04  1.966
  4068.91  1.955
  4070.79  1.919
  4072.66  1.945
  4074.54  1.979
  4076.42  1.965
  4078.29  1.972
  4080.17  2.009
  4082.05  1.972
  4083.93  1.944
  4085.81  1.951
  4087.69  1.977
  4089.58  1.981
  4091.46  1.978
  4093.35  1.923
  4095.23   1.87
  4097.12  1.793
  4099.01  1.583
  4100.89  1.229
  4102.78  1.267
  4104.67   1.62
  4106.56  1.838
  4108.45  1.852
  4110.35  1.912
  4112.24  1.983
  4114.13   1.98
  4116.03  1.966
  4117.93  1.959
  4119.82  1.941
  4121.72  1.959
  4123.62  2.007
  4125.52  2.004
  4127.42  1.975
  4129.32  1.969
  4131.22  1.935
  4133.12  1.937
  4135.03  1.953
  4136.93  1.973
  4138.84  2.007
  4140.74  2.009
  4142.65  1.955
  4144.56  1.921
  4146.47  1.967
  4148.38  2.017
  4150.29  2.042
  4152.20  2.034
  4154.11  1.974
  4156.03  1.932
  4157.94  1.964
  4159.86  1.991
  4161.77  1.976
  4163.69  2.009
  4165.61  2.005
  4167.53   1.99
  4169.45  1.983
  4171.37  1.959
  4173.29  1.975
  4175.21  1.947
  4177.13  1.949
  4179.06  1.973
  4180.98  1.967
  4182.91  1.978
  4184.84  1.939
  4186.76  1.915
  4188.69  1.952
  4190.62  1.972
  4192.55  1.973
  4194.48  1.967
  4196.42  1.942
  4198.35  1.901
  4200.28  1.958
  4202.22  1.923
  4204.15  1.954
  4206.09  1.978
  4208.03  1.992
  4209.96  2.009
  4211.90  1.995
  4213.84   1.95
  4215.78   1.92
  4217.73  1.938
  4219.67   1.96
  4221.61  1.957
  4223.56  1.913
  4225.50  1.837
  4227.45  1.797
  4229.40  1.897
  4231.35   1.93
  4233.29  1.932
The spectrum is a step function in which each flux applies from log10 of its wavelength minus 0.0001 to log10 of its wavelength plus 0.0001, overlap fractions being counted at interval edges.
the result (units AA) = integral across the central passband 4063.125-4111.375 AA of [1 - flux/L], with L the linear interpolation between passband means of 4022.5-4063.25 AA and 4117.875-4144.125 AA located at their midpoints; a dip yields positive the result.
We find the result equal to 2.8 AA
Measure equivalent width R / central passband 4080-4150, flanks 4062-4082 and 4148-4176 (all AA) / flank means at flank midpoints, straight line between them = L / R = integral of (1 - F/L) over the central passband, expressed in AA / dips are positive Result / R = 2.7 AA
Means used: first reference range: 1.96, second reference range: 1.99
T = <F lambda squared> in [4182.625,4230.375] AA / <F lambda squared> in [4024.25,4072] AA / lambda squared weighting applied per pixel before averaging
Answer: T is 1.07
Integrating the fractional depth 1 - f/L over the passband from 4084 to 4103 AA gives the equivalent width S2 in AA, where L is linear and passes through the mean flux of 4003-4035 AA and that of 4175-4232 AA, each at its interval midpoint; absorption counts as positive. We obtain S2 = 1.8 AA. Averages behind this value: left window 1.99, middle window 1.78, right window 1.94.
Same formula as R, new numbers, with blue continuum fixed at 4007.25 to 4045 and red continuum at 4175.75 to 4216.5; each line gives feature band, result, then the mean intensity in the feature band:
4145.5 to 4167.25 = -0.3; 1.99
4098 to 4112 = 2.4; 1.63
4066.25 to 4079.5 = 0.1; 1.96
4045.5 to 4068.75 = 0.2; 1.96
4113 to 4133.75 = 0.0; 1.97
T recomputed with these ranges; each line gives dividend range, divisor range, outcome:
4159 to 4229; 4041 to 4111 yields 1.10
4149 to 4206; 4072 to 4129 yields 1.09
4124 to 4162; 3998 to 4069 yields 1.06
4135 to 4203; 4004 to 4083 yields 1.06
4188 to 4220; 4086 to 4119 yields 1.14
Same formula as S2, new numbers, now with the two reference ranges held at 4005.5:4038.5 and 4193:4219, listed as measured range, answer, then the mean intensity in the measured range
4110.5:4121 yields 0.0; 1.96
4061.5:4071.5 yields 0.2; 1.94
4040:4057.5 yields 0.1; 1.96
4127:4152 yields -0.1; 1.98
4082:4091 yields 0.0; 1.97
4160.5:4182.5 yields -0.2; 1.98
